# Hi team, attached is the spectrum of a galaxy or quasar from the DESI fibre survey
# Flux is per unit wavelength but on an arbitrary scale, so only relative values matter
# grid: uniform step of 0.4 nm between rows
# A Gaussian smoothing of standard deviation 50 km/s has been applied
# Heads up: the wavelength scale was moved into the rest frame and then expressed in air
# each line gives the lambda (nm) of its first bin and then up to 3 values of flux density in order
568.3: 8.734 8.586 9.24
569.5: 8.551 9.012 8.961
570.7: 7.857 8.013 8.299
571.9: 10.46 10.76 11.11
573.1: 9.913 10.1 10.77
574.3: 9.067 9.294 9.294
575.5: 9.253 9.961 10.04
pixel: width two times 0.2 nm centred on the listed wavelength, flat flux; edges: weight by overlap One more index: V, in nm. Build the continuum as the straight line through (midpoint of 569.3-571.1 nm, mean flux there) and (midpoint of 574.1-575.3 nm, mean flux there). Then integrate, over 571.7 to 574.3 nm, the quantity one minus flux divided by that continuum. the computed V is -0.42 nm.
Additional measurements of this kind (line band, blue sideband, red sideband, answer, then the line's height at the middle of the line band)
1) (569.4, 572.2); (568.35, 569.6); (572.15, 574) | 0.220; 9.56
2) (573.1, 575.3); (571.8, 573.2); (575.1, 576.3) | 0.081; 10.1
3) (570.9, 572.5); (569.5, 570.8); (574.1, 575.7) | -0.096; 8.84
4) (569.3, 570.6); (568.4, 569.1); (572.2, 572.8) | 0.098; 9.48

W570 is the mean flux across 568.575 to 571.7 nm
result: 8.56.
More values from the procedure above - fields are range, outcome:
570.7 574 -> 9.78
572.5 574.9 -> 10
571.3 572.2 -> 9.53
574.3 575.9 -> 9.34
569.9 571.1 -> 8.44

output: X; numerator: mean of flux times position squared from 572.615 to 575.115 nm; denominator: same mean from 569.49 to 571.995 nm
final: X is 1.16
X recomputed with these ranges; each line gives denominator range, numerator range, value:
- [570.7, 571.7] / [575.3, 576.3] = 1.22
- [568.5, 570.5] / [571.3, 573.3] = 1.15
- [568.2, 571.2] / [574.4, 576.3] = 1.12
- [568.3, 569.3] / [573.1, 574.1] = 1.18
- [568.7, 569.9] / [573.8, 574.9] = 1.10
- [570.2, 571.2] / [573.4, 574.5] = 1.22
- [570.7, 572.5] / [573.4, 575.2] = 1.06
